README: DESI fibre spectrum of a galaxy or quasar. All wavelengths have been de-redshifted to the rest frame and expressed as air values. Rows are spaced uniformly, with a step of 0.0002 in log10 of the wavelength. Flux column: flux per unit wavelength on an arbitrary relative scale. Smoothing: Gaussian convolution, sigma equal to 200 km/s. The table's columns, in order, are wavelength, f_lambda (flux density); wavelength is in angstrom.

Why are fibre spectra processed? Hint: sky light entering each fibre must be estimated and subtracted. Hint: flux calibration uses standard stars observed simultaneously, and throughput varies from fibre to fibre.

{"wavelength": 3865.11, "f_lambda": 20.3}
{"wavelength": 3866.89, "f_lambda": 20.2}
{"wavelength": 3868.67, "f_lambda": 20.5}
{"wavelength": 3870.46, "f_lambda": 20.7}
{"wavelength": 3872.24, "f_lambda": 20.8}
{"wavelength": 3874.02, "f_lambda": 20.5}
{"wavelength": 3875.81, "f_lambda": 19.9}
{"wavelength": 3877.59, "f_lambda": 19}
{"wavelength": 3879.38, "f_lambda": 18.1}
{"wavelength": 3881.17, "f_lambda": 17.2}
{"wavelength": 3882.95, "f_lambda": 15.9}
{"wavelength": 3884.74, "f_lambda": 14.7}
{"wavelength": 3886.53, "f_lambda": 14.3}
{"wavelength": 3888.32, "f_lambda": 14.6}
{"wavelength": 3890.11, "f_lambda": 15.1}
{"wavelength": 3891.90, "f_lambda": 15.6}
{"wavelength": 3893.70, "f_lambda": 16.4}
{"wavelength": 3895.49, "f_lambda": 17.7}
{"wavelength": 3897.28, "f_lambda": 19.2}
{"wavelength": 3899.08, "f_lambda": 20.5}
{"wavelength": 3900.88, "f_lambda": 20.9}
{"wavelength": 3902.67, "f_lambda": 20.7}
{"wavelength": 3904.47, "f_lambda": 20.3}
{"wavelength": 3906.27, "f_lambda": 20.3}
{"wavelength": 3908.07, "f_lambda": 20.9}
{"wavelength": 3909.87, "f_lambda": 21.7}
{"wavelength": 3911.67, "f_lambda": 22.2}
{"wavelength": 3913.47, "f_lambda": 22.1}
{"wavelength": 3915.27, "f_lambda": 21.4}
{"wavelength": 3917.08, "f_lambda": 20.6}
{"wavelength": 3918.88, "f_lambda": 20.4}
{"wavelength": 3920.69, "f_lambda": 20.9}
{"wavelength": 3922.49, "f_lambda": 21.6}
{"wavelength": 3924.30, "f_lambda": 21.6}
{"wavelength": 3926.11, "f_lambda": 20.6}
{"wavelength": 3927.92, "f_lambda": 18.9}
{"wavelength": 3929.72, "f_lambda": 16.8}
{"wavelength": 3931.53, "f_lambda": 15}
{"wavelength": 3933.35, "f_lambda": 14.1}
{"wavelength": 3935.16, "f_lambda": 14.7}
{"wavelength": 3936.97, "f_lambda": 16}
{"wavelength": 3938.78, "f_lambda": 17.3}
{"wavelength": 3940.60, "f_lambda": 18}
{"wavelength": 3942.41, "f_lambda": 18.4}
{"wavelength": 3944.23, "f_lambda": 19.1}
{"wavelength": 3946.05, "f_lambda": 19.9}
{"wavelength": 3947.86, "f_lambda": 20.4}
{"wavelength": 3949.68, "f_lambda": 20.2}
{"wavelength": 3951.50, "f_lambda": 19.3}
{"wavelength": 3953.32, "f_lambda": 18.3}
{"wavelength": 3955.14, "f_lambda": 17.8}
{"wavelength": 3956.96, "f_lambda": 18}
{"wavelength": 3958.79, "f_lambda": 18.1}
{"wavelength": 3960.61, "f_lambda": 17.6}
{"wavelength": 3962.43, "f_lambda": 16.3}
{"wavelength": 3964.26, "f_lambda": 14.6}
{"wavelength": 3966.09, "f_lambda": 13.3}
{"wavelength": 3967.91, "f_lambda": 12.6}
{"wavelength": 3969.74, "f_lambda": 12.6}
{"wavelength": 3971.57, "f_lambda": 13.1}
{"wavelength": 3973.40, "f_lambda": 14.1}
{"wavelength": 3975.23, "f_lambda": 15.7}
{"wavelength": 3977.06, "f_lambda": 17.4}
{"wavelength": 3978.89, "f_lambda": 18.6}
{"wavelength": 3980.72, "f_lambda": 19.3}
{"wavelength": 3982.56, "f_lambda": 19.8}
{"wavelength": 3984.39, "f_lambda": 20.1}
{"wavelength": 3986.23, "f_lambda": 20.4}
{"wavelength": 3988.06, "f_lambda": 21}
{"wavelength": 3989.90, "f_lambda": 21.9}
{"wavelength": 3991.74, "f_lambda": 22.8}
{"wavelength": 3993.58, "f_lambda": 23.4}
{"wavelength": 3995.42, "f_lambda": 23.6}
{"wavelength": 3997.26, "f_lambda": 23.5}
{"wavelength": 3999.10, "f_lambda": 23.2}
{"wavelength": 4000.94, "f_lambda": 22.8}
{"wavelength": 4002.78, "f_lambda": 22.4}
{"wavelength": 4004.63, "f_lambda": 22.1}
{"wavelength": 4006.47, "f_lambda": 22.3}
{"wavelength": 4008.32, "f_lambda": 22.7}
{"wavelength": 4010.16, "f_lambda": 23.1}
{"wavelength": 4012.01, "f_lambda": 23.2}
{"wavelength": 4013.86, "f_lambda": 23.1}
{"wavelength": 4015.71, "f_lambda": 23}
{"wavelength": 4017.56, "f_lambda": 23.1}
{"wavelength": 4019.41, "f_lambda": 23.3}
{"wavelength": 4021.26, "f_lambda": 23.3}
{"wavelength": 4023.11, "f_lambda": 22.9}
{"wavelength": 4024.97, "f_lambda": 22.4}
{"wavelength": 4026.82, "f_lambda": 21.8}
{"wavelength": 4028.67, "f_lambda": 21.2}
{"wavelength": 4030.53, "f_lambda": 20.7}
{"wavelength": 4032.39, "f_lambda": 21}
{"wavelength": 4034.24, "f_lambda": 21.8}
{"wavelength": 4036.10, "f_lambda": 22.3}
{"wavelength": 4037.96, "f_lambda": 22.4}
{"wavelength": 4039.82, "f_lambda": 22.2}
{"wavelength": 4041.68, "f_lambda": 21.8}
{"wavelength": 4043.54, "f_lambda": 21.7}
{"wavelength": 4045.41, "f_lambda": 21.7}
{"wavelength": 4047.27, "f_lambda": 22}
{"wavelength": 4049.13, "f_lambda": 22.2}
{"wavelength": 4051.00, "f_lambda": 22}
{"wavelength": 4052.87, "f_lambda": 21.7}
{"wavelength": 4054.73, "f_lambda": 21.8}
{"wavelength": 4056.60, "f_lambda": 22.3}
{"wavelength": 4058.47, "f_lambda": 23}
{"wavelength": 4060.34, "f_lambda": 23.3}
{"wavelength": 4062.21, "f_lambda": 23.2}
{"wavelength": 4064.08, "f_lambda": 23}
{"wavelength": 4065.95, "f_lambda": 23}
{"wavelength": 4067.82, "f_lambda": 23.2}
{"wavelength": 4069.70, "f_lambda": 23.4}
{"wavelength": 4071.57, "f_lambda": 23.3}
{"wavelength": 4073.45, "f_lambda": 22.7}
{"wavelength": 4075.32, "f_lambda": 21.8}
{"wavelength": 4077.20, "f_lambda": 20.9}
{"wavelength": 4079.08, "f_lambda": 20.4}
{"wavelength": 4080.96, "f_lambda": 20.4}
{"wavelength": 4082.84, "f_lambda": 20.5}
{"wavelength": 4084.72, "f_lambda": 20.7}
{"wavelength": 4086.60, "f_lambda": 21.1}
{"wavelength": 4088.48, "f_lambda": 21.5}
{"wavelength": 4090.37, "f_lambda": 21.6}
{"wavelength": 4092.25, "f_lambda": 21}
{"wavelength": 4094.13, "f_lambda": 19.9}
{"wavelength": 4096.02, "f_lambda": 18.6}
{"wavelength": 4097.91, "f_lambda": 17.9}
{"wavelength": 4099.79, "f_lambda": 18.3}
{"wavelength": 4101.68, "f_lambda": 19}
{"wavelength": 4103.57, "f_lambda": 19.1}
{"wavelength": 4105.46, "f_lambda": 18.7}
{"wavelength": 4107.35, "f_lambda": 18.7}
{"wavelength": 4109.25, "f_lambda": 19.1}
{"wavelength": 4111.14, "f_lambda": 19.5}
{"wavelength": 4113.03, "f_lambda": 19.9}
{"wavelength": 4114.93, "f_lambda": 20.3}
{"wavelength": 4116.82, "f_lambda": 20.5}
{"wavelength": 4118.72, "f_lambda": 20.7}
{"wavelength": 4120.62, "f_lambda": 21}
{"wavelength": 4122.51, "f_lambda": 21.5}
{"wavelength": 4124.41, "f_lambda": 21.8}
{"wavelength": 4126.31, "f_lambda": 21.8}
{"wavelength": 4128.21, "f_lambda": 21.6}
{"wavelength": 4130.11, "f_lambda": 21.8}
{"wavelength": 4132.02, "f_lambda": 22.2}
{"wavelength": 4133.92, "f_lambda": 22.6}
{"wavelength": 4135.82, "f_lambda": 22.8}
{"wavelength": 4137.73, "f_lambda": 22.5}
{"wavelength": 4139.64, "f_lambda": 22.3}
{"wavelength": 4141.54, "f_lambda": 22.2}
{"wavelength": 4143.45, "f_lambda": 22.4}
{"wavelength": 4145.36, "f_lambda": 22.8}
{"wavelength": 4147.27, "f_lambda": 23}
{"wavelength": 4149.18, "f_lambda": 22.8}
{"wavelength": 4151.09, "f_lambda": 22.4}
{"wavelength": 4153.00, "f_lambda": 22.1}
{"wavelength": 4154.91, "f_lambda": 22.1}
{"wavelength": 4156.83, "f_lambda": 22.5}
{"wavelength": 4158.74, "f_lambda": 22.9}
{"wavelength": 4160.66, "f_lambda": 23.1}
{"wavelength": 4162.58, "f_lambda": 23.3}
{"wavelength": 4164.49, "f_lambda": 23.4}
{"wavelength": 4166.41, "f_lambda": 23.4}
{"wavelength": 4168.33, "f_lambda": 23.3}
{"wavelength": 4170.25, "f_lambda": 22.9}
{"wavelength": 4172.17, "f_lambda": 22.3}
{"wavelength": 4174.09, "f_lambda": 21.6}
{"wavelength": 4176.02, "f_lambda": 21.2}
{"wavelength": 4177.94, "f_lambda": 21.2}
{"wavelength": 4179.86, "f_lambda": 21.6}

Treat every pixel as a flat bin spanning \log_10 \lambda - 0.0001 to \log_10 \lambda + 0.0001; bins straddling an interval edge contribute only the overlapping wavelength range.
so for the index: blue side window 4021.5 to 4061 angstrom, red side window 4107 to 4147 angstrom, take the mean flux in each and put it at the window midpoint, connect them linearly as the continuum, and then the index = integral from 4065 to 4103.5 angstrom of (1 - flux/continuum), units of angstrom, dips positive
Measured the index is 1.4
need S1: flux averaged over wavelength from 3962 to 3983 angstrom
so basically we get 15.5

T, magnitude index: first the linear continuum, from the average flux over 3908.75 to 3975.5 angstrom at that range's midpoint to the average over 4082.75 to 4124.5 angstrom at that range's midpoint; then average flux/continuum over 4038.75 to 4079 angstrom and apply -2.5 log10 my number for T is -0.15 mag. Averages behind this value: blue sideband 17.9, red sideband 20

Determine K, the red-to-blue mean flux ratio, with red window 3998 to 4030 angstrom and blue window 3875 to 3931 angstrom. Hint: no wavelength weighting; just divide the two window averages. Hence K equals 1.2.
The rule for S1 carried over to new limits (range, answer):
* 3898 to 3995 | 18.7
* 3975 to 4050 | 21.8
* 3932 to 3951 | 17.8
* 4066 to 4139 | 20.9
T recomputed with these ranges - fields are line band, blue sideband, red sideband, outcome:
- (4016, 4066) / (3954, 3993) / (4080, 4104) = -0.18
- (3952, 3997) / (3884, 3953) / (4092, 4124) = 0.06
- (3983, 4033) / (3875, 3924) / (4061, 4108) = -0.11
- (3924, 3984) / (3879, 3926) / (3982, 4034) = 0.20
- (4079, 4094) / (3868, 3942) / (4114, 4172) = 0.03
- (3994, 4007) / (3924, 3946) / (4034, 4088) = -0.15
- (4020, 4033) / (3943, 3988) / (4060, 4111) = -0.15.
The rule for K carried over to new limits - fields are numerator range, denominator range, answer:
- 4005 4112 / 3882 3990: 1.19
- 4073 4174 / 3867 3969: 1.16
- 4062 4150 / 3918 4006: 1.13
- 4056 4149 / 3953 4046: 1.05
